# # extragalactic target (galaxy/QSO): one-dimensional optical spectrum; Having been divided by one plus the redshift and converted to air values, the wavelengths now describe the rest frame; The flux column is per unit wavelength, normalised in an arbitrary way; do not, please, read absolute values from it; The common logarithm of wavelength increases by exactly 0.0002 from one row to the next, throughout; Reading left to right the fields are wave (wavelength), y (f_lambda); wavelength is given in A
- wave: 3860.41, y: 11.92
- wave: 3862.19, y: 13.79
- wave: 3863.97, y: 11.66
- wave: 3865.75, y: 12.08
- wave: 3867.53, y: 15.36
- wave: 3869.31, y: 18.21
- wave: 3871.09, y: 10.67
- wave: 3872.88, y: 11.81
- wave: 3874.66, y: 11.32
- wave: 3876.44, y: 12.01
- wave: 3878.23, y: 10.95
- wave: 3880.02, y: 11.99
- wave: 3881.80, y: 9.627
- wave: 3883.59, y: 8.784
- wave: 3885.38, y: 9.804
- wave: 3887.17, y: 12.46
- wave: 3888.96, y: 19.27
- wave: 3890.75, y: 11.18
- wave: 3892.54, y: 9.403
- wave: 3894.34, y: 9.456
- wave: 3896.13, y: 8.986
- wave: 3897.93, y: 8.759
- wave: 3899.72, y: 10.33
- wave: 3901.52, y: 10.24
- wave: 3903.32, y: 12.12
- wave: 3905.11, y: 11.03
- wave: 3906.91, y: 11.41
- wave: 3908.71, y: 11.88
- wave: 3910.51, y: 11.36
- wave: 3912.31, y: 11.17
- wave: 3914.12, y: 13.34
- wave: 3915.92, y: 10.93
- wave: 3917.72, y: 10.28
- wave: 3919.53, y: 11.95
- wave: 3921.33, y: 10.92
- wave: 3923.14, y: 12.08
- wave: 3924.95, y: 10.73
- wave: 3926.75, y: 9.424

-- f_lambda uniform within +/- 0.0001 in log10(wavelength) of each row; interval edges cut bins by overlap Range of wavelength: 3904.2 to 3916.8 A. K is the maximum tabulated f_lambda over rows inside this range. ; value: 13.34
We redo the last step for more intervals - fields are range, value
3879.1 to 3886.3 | 11.99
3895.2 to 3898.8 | 8.986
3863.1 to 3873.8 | 18.21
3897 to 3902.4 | 10.33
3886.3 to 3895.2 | 19.27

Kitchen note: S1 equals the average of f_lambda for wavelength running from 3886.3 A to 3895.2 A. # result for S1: 12.4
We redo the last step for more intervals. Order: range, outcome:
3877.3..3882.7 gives 10.9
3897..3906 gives 10.5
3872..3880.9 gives 11.6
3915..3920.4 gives 11.1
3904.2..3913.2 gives 11.4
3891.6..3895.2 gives 9.44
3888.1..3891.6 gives 15.2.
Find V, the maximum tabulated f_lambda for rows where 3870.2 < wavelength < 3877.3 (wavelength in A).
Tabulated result 12.01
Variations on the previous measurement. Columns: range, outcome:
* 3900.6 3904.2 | 12.12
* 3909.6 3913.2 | 11.36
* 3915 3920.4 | 11.95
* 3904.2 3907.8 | 11.41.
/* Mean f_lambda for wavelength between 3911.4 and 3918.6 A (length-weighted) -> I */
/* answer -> 11.4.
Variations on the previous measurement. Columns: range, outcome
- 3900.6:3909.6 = 11.3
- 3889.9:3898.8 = 9.54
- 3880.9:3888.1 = 10.2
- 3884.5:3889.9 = 13.8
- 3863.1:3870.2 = 14.3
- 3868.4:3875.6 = 13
